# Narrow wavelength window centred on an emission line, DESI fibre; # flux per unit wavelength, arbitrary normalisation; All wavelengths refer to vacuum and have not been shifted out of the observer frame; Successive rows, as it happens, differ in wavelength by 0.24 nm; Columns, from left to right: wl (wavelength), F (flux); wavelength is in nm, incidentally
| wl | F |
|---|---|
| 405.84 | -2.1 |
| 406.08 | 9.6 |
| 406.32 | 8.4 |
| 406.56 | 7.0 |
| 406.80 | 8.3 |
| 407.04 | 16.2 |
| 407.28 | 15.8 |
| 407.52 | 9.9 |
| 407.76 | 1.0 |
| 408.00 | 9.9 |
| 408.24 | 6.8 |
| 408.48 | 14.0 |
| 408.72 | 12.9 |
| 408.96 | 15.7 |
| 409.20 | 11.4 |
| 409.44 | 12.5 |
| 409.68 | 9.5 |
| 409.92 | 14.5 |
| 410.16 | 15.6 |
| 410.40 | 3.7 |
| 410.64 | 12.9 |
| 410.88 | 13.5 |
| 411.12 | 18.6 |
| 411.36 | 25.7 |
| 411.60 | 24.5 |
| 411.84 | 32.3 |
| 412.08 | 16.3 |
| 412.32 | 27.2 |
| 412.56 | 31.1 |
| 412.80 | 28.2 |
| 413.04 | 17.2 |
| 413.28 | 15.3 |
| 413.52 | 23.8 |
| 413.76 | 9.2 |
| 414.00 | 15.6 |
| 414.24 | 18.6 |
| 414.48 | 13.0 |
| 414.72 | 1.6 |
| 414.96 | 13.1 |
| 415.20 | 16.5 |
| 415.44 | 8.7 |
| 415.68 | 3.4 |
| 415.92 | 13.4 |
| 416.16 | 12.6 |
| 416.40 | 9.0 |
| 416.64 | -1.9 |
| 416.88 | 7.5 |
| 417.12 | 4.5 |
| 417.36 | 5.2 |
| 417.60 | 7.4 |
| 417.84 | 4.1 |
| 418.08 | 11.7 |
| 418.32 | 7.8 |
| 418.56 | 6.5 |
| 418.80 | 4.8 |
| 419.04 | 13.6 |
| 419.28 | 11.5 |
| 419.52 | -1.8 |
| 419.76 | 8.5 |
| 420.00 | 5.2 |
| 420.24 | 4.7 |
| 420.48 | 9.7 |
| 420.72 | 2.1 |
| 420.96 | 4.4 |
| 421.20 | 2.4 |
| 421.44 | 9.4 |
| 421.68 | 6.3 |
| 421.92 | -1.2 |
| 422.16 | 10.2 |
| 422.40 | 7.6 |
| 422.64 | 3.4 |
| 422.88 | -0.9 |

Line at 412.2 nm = C IV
